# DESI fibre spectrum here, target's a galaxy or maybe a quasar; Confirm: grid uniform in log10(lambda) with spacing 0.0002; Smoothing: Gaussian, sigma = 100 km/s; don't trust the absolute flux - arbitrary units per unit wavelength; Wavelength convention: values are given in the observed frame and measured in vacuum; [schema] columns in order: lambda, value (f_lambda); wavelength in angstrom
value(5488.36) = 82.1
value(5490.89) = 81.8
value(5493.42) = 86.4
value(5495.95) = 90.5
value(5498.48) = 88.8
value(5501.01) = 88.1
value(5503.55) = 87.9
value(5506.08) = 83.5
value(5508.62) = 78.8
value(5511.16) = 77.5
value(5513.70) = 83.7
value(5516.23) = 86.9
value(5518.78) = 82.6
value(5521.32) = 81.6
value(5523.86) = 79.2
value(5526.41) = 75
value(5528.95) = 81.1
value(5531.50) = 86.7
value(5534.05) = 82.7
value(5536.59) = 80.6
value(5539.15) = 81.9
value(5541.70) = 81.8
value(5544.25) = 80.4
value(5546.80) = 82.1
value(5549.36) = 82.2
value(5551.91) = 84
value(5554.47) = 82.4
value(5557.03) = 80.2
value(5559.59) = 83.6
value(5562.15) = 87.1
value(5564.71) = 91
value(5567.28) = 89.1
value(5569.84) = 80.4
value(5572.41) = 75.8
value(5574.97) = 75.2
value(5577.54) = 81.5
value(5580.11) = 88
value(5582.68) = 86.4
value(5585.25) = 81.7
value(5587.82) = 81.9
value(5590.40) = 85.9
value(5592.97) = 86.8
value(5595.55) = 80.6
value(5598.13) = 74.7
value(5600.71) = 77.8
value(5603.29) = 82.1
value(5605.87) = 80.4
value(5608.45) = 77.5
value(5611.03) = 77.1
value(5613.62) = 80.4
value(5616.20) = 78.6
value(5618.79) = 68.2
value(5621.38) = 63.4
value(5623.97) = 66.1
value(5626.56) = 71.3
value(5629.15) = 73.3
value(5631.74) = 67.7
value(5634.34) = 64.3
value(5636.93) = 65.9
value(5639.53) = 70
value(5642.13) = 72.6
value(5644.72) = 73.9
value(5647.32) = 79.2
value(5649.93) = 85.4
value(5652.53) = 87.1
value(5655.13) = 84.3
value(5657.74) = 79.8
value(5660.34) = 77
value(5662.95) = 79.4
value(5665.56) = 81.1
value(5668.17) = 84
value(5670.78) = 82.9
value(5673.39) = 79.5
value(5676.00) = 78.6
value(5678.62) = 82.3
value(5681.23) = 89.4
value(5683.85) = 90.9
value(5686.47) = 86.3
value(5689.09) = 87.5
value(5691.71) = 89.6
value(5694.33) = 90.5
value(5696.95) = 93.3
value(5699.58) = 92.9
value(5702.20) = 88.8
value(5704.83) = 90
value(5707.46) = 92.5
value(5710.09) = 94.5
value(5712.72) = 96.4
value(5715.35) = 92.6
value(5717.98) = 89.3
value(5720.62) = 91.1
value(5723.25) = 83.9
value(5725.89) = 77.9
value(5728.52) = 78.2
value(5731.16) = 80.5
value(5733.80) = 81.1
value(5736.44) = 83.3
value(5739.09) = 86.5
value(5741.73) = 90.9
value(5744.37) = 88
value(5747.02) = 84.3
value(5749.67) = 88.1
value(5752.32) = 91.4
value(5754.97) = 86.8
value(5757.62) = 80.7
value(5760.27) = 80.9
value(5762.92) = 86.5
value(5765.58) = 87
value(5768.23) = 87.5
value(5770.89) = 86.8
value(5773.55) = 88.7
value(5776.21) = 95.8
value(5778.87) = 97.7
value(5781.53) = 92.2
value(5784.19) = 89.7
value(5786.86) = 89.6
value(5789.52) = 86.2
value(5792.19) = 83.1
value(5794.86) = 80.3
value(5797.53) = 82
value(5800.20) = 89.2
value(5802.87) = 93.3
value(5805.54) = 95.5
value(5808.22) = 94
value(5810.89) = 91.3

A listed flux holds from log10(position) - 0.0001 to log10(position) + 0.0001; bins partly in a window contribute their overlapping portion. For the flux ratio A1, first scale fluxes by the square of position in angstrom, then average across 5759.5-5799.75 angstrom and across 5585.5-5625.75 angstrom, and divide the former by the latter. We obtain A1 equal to 1.2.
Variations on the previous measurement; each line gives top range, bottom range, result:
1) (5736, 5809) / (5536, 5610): 1.15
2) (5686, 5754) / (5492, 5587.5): 1.13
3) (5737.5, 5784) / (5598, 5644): 1.27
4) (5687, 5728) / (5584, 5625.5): 1.20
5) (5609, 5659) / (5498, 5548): 0.94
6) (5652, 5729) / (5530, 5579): 1.10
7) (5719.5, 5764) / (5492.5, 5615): 1.10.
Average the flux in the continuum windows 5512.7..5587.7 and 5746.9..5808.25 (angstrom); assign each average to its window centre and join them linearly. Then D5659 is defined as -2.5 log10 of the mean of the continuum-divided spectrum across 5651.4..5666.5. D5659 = 0.05 mag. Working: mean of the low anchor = 82.6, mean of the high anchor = 88.2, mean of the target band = 81.4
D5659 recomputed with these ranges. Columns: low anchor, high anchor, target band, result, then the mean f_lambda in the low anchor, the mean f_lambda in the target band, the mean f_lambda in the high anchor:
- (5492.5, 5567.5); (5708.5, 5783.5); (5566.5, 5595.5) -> 0.022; 83.5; 82.8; 87.5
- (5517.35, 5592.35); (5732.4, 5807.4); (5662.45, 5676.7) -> 0.054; 82.5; 81.1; 87.6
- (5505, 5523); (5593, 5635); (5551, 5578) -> -0.061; 82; 82.8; 74.5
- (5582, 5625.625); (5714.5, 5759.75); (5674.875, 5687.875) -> -0.042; 78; 85.6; 85.4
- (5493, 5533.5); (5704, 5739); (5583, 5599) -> 0.032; 83.6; 82.4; 86.9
